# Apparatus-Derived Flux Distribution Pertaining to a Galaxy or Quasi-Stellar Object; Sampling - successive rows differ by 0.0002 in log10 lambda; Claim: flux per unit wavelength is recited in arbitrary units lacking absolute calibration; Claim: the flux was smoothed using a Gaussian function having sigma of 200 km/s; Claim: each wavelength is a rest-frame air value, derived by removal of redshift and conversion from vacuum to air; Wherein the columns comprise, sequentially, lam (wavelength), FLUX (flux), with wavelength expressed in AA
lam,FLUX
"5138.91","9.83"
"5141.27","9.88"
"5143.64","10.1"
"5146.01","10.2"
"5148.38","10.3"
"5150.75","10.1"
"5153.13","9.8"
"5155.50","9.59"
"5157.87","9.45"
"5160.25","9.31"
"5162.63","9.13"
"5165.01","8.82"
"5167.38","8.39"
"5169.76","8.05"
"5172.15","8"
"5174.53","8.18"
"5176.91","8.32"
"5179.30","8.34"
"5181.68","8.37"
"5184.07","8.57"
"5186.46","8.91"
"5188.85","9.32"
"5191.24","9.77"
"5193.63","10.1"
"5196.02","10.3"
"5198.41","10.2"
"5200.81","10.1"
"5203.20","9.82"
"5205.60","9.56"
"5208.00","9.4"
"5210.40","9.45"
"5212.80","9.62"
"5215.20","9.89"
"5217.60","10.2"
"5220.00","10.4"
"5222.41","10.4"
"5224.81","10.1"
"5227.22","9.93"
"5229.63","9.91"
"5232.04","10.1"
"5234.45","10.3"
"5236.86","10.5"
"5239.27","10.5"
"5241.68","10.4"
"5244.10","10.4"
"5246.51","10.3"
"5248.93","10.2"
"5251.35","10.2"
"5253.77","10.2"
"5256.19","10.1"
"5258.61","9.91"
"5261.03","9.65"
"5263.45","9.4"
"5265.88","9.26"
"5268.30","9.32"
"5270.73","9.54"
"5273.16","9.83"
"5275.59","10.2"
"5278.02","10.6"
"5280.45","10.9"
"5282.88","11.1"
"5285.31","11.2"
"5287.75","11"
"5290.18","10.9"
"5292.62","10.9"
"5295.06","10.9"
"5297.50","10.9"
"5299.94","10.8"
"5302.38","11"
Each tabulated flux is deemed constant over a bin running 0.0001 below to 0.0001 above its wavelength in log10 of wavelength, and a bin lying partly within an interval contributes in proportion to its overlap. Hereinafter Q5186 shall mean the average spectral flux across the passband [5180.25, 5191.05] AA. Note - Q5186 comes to 8.87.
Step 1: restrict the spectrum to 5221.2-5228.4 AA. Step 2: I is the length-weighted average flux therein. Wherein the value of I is 10.1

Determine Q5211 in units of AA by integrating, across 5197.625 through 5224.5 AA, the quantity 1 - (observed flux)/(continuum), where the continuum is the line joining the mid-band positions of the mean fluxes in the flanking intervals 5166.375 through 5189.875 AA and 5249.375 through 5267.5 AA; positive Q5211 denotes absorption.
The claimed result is -2.7 AA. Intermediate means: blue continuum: 8.44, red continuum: 9.82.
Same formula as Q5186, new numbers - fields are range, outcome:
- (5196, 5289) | 10.1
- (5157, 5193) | 8.74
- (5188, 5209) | 9.85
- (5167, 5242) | 9.55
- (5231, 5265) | 10.1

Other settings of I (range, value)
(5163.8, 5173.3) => 8.32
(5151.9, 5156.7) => 9.7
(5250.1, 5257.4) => 10.2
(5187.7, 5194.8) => 9.73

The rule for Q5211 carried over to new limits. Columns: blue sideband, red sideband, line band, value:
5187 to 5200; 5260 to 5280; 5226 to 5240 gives -0.5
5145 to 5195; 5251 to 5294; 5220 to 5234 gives -0.6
